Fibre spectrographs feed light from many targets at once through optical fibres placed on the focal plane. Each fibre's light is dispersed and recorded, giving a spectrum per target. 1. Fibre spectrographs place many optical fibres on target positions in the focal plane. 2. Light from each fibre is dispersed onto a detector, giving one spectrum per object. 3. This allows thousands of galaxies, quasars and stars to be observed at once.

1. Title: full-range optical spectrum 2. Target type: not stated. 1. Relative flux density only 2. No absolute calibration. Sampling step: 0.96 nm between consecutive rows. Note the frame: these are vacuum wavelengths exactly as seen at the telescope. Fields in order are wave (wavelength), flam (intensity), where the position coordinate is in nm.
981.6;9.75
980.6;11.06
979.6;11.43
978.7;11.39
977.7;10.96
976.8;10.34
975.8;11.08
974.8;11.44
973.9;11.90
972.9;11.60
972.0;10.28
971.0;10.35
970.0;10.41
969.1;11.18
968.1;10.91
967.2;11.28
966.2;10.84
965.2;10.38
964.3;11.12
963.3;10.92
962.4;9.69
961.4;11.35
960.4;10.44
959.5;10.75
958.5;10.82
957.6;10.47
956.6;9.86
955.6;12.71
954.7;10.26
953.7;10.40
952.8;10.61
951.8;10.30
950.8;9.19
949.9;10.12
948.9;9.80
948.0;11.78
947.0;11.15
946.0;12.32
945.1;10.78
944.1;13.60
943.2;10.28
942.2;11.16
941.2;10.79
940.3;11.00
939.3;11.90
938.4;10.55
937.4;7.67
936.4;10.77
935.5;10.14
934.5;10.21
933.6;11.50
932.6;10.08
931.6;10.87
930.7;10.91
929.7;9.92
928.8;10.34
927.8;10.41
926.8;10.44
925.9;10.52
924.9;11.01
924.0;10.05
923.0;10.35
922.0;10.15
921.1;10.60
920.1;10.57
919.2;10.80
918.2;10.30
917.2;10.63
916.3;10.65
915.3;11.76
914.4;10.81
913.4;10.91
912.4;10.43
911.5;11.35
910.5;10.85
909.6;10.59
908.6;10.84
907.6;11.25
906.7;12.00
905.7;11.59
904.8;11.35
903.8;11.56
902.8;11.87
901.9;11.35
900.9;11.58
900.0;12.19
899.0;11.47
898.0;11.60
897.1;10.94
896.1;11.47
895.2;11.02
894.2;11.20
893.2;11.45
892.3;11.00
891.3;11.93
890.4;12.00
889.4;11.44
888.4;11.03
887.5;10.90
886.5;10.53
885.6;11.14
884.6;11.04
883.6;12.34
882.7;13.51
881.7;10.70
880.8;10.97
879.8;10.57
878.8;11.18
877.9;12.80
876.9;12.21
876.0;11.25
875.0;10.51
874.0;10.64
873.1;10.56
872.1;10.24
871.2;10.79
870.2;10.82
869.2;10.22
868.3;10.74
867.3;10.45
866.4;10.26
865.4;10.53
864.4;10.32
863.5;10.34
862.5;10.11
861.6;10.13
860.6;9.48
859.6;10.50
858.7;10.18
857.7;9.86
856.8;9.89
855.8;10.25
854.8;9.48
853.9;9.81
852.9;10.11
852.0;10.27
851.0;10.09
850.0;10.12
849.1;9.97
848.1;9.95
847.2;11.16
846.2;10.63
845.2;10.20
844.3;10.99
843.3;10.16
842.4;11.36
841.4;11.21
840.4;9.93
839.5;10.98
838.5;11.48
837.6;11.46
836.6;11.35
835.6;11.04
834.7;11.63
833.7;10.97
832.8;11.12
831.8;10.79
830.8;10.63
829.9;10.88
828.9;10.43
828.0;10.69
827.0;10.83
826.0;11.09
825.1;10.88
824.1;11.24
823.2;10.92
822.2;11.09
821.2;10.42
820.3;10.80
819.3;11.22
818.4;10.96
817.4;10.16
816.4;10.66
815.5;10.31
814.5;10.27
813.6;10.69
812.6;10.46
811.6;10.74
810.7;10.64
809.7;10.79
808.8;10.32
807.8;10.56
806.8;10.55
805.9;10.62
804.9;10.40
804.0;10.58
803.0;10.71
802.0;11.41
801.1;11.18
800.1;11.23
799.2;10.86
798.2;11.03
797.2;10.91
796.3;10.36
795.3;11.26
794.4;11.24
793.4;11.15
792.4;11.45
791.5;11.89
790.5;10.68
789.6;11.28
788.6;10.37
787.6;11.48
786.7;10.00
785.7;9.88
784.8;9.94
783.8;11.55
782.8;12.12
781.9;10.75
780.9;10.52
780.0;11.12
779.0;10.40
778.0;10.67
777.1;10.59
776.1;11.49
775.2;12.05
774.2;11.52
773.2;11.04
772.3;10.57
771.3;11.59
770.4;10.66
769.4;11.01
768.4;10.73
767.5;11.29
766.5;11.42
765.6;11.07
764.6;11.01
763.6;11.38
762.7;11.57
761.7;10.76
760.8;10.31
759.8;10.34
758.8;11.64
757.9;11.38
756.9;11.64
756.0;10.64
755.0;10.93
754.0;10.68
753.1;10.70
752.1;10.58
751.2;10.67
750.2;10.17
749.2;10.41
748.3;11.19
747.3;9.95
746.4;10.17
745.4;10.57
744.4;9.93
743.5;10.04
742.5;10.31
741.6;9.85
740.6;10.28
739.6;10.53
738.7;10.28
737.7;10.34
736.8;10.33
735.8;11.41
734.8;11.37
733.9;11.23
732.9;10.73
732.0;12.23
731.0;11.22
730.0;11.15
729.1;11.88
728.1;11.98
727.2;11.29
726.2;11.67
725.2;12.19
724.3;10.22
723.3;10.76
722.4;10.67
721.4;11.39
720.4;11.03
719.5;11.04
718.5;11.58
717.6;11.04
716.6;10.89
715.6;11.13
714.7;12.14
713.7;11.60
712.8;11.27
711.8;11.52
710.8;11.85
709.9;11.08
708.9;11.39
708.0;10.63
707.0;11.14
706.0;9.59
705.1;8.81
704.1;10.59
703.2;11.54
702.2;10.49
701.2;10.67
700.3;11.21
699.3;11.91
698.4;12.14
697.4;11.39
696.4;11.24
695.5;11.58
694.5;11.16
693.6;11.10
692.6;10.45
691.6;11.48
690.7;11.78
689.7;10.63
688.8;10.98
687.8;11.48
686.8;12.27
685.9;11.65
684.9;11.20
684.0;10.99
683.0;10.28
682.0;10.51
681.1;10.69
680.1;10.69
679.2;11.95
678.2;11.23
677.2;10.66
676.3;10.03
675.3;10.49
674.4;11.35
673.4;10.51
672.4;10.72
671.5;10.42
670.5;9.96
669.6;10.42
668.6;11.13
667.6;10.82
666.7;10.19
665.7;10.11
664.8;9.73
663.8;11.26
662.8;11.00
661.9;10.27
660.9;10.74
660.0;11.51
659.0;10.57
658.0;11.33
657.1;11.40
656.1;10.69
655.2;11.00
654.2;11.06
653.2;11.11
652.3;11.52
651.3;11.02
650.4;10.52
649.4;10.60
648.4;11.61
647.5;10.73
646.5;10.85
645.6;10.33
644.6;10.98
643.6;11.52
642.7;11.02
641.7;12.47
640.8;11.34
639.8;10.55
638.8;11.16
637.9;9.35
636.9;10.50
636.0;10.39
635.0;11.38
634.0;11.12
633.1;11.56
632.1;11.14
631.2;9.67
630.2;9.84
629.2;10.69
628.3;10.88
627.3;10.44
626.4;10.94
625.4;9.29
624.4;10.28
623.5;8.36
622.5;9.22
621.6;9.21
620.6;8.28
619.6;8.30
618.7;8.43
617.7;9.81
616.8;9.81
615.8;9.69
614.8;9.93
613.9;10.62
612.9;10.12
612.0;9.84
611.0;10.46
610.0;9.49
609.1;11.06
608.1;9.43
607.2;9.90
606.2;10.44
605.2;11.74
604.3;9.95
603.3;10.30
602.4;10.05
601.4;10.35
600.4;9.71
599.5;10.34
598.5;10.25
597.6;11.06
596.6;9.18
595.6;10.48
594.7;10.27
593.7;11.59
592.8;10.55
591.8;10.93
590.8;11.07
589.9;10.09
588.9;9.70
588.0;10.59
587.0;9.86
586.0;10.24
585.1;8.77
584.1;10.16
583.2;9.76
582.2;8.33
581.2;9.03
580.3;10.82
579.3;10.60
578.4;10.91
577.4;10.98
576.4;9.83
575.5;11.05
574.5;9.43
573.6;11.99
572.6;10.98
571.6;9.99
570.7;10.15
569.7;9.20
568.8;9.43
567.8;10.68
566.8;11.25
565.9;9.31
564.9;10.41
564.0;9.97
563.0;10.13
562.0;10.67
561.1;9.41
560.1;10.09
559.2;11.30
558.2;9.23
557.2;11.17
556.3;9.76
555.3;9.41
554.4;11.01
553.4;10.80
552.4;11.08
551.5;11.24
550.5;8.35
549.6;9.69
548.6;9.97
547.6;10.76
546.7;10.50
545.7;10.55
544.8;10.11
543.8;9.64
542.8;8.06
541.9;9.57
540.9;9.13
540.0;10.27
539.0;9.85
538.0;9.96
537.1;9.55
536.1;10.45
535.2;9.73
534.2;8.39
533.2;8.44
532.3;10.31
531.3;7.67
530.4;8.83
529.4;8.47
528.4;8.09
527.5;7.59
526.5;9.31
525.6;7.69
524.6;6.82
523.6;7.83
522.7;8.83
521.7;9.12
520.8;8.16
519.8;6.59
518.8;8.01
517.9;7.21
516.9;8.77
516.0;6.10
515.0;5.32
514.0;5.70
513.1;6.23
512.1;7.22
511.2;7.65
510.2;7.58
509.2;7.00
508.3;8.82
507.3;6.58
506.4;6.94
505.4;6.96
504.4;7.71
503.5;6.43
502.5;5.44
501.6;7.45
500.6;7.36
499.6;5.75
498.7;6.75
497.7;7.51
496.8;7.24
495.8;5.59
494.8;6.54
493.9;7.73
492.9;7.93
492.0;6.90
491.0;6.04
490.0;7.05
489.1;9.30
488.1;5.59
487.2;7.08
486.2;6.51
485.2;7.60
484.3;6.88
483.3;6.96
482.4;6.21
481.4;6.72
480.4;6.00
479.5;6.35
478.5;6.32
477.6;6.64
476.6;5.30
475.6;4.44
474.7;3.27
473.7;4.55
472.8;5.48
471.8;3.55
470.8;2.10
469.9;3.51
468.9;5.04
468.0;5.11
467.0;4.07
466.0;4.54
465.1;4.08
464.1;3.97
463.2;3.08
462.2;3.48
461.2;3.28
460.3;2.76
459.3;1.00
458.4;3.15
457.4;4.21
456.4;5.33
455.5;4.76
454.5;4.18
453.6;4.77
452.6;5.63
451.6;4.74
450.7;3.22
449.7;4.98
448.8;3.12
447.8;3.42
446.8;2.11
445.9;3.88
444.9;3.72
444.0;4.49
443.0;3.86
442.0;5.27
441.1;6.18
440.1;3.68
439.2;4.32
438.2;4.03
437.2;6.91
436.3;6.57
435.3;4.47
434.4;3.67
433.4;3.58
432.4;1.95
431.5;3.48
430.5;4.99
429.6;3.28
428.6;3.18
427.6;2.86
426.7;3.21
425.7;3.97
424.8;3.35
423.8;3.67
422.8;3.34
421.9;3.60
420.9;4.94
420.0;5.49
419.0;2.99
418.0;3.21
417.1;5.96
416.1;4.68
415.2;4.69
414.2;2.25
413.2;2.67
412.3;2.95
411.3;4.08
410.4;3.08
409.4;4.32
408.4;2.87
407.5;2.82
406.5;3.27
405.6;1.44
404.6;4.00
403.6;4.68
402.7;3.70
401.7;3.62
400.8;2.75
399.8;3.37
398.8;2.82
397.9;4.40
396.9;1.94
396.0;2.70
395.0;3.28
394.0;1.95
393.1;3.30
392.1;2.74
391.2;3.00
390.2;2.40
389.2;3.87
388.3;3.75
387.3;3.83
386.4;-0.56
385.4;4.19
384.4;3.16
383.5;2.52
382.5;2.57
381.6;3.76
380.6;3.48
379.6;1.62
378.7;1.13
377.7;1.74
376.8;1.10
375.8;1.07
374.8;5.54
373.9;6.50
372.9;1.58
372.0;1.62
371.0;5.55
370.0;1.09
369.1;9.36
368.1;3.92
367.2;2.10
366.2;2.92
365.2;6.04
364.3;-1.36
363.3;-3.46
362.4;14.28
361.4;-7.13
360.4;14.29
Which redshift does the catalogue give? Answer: 0.20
